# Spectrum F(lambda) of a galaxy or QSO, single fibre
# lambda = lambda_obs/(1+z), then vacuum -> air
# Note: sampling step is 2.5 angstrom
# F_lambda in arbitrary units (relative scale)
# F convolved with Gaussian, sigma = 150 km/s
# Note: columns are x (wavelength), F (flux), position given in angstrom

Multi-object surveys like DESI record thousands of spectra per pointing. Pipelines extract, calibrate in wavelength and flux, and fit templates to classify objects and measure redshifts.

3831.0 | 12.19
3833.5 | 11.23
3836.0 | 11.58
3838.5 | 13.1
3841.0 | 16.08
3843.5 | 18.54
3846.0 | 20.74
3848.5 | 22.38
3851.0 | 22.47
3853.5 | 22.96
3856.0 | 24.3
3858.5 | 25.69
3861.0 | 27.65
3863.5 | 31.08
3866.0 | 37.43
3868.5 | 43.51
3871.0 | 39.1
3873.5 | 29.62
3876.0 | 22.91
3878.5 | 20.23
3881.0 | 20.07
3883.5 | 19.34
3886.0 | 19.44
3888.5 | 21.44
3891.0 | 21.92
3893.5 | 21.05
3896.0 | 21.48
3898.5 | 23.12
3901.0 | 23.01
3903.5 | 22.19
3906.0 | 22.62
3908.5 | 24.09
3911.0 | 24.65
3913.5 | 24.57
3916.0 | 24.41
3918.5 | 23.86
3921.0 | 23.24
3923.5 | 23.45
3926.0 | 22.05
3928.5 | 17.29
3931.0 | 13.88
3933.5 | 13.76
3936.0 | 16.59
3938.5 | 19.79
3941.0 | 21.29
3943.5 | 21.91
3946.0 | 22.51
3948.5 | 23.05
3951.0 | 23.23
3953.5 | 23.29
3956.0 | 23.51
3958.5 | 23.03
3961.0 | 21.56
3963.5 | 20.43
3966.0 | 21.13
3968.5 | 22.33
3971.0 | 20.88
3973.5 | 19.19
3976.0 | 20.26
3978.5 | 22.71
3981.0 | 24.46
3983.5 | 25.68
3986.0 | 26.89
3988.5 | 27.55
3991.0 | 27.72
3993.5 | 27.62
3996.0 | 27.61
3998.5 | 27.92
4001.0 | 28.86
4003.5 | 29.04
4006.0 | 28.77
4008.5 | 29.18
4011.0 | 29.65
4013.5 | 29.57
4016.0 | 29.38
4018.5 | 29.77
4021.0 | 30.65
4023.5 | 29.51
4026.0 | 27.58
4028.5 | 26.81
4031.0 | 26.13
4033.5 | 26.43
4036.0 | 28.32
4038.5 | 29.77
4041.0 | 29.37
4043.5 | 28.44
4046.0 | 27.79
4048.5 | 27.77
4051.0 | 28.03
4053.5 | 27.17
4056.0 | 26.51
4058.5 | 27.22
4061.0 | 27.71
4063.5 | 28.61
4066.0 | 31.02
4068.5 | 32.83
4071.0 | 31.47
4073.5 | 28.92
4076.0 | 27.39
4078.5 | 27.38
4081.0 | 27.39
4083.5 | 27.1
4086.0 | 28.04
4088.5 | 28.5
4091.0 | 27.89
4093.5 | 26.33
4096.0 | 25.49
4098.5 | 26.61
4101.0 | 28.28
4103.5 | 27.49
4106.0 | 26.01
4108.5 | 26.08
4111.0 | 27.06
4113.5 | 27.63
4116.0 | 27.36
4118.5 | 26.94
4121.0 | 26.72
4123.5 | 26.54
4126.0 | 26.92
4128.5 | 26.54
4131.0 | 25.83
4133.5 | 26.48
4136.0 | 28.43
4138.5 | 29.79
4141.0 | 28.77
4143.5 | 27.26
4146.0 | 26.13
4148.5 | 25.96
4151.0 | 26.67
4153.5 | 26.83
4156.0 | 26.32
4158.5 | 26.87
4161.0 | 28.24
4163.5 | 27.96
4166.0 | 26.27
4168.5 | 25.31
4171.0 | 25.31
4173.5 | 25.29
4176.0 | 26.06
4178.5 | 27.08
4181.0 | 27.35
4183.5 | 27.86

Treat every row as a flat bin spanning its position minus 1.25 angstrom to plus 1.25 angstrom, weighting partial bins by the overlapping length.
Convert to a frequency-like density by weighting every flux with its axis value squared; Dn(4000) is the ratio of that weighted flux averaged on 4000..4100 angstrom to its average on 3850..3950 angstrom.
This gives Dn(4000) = 1.3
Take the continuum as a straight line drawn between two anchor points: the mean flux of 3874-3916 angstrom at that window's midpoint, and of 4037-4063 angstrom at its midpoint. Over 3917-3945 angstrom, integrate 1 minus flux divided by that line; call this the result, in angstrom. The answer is 4.4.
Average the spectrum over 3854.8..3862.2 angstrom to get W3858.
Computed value 25.9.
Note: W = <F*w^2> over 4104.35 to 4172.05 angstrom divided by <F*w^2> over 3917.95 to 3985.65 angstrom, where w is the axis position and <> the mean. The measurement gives 1.4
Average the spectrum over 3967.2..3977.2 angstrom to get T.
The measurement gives 20.7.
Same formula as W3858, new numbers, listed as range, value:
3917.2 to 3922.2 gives 23.6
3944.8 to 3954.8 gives 23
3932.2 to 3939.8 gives 16.7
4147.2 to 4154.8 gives 26.5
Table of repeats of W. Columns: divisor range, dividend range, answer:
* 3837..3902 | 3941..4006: 1.05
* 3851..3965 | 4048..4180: 1.29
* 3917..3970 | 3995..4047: 1.41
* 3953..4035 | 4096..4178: 1.11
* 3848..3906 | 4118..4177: 1.21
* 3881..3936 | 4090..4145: 1.41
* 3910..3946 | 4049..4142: 1.45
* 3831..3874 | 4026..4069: 1.29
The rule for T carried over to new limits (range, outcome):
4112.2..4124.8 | 27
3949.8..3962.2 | 22.9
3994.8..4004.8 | 28.4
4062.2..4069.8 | 30.8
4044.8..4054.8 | 27.7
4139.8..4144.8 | 28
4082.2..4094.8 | 27.6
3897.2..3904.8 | 22.8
